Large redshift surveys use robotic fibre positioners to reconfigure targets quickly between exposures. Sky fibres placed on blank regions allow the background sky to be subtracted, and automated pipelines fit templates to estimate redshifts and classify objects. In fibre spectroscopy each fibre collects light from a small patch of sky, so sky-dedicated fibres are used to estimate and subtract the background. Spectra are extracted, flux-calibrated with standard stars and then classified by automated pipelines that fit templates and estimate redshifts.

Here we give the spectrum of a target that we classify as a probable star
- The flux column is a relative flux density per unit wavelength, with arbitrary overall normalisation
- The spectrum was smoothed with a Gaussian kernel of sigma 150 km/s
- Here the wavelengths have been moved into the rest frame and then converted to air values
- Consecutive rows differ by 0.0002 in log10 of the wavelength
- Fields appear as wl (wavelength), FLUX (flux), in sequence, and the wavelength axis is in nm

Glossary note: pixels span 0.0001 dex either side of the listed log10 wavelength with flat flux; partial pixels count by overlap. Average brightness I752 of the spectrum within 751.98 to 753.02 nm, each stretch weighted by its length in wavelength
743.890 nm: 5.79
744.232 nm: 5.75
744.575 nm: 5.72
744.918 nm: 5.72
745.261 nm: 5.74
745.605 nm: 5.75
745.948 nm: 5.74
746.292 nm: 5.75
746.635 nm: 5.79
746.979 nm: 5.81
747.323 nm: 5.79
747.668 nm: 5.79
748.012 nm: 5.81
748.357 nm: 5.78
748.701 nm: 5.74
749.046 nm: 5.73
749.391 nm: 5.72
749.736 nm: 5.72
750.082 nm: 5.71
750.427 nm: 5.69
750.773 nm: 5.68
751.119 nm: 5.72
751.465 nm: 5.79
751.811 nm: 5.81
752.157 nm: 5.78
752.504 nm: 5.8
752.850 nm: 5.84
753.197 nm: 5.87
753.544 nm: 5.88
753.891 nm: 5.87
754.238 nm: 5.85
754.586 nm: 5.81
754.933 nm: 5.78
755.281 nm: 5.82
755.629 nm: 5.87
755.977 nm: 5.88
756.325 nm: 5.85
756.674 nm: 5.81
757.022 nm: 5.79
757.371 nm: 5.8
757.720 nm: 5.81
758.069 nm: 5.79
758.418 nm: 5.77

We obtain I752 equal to 5.81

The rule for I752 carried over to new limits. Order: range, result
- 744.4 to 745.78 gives 5.73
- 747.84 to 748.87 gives 5.78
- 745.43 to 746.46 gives 5.74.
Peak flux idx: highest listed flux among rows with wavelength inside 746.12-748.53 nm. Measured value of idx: 5.81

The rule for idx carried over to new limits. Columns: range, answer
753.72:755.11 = 5.87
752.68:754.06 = 5.88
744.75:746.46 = 5.75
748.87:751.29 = 5.73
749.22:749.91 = 5.72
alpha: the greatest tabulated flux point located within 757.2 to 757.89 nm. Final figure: 5.81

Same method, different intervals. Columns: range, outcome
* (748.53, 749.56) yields 5.74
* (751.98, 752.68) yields 5.8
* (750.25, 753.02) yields 5.84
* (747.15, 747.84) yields 5.79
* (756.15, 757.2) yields 5.85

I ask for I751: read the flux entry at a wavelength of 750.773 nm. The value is 5.68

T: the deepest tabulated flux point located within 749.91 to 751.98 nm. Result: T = 5.68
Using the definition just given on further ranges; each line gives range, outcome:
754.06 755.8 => 5.78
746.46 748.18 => 5.79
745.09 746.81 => 5.74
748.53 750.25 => 5.71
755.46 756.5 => 5.85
